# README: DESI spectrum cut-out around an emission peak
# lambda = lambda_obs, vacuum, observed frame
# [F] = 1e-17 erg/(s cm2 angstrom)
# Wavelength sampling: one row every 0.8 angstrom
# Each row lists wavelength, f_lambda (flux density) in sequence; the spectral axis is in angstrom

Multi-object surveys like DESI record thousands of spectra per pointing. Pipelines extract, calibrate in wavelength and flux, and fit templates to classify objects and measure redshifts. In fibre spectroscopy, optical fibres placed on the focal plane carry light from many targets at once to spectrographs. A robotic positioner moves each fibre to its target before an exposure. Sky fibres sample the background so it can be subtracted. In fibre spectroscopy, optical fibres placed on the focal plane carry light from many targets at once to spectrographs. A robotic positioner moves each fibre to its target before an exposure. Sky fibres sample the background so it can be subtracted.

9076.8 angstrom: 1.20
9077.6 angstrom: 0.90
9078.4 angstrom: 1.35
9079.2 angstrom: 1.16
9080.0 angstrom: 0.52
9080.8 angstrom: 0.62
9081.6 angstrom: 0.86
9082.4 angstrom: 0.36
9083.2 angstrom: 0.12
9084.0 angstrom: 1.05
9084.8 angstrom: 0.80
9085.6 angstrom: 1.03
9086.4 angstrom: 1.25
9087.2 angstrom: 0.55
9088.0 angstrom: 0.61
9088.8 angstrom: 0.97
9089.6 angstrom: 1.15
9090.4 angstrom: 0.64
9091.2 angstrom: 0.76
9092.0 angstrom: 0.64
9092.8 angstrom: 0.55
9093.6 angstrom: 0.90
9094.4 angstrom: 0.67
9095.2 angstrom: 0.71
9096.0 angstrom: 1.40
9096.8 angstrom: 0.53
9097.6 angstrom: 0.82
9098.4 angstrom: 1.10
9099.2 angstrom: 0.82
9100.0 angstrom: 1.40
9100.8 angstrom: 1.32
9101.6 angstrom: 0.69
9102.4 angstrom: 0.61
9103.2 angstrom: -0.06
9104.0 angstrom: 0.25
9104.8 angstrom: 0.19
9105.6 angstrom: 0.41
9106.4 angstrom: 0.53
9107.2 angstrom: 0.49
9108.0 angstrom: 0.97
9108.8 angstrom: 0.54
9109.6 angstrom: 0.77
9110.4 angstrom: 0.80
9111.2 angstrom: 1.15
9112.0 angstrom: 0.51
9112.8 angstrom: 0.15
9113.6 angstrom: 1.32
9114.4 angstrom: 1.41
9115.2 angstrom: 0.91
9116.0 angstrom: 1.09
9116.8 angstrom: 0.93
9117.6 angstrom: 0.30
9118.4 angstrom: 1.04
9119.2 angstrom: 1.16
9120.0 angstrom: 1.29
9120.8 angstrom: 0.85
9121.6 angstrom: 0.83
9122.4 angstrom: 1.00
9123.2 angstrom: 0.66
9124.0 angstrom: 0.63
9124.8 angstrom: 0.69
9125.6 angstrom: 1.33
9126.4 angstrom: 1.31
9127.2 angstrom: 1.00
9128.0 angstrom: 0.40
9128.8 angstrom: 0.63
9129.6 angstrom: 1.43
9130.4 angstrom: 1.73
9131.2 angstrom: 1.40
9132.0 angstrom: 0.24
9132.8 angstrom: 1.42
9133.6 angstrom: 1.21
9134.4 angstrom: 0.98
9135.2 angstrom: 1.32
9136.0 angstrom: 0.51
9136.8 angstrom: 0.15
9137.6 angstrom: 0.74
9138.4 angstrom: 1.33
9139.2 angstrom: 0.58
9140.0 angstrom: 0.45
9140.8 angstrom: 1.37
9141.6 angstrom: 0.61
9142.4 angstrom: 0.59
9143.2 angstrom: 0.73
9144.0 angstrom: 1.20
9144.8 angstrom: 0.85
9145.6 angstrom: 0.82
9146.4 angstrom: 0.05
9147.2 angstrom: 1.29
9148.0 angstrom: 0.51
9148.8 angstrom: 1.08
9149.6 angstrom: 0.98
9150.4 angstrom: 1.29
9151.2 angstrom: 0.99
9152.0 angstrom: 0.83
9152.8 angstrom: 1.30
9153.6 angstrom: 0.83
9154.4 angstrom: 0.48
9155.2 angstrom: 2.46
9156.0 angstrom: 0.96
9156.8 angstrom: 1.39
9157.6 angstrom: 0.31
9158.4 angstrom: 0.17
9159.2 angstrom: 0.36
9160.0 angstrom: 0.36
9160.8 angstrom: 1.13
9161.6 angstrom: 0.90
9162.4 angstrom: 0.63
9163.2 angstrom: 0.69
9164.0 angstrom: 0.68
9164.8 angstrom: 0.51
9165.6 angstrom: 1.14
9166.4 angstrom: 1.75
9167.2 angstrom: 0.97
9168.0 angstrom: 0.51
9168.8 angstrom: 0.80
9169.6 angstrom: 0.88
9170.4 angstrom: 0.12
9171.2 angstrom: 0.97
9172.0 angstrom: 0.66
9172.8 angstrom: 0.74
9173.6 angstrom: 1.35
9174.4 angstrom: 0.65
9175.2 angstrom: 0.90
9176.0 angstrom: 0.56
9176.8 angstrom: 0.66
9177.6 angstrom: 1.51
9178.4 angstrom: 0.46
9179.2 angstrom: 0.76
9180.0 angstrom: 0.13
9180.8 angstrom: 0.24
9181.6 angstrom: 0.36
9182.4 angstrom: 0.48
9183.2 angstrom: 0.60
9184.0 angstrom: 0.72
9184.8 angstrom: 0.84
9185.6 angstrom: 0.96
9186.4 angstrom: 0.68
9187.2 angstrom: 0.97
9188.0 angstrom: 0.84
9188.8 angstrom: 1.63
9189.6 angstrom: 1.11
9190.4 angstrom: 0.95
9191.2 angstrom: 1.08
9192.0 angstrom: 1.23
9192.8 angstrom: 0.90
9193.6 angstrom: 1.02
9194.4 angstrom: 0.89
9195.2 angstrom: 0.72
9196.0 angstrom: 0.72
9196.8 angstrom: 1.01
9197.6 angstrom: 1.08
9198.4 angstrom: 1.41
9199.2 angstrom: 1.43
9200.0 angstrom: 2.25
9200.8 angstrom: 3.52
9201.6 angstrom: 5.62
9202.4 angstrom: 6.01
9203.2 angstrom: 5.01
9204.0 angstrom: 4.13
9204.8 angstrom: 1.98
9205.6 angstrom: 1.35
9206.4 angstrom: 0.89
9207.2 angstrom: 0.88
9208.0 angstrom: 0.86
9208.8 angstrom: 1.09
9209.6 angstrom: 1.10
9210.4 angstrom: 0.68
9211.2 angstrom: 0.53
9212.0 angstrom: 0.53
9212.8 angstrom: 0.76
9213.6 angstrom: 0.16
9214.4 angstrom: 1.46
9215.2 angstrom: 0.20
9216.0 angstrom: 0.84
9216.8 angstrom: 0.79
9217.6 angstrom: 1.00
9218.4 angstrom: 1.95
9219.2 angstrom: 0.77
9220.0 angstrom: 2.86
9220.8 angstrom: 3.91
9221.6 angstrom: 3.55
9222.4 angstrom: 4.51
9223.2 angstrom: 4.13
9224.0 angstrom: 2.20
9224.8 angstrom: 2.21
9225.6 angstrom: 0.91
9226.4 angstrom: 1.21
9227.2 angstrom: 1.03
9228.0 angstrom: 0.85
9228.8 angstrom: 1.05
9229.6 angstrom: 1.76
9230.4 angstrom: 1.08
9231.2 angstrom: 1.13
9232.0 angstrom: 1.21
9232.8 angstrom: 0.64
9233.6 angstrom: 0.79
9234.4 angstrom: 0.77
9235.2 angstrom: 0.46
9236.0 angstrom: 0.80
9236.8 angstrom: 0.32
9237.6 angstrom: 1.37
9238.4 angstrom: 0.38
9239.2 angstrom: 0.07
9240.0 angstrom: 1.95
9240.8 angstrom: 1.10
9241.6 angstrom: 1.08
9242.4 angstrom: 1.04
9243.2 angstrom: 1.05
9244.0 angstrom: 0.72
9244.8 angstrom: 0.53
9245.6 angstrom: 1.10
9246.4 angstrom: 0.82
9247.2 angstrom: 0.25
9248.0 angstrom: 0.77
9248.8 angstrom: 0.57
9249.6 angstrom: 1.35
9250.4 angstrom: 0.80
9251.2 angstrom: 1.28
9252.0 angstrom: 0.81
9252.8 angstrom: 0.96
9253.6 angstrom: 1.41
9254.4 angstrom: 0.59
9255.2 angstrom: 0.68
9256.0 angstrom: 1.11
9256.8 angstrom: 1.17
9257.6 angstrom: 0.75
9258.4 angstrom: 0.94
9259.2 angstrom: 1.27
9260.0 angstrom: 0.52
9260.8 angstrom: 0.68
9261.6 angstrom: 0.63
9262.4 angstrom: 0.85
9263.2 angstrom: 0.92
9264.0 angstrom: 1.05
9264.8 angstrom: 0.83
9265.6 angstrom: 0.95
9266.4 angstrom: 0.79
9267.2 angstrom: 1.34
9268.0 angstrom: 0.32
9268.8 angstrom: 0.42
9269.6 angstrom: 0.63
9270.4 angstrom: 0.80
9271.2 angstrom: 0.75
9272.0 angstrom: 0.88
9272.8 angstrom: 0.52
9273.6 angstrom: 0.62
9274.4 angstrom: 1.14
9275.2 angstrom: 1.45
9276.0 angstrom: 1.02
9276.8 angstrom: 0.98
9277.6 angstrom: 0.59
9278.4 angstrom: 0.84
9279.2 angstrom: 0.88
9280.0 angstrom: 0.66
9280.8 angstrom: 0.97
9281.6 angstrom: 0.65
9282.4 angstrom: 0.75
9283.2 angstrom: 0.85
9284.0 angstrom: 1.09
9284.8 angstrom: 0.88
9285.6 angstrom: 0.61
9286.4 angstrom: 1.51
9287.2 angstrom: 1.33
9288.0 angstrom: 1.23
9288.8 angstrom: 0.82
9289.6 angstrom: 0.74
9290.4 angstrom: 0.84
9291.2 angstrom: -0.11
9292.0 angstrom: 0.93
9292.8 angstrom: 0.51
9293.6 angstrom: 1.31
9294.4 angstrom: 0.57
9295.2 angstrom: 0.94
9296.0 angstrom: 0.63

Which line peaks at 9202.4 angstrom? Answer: [S II]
